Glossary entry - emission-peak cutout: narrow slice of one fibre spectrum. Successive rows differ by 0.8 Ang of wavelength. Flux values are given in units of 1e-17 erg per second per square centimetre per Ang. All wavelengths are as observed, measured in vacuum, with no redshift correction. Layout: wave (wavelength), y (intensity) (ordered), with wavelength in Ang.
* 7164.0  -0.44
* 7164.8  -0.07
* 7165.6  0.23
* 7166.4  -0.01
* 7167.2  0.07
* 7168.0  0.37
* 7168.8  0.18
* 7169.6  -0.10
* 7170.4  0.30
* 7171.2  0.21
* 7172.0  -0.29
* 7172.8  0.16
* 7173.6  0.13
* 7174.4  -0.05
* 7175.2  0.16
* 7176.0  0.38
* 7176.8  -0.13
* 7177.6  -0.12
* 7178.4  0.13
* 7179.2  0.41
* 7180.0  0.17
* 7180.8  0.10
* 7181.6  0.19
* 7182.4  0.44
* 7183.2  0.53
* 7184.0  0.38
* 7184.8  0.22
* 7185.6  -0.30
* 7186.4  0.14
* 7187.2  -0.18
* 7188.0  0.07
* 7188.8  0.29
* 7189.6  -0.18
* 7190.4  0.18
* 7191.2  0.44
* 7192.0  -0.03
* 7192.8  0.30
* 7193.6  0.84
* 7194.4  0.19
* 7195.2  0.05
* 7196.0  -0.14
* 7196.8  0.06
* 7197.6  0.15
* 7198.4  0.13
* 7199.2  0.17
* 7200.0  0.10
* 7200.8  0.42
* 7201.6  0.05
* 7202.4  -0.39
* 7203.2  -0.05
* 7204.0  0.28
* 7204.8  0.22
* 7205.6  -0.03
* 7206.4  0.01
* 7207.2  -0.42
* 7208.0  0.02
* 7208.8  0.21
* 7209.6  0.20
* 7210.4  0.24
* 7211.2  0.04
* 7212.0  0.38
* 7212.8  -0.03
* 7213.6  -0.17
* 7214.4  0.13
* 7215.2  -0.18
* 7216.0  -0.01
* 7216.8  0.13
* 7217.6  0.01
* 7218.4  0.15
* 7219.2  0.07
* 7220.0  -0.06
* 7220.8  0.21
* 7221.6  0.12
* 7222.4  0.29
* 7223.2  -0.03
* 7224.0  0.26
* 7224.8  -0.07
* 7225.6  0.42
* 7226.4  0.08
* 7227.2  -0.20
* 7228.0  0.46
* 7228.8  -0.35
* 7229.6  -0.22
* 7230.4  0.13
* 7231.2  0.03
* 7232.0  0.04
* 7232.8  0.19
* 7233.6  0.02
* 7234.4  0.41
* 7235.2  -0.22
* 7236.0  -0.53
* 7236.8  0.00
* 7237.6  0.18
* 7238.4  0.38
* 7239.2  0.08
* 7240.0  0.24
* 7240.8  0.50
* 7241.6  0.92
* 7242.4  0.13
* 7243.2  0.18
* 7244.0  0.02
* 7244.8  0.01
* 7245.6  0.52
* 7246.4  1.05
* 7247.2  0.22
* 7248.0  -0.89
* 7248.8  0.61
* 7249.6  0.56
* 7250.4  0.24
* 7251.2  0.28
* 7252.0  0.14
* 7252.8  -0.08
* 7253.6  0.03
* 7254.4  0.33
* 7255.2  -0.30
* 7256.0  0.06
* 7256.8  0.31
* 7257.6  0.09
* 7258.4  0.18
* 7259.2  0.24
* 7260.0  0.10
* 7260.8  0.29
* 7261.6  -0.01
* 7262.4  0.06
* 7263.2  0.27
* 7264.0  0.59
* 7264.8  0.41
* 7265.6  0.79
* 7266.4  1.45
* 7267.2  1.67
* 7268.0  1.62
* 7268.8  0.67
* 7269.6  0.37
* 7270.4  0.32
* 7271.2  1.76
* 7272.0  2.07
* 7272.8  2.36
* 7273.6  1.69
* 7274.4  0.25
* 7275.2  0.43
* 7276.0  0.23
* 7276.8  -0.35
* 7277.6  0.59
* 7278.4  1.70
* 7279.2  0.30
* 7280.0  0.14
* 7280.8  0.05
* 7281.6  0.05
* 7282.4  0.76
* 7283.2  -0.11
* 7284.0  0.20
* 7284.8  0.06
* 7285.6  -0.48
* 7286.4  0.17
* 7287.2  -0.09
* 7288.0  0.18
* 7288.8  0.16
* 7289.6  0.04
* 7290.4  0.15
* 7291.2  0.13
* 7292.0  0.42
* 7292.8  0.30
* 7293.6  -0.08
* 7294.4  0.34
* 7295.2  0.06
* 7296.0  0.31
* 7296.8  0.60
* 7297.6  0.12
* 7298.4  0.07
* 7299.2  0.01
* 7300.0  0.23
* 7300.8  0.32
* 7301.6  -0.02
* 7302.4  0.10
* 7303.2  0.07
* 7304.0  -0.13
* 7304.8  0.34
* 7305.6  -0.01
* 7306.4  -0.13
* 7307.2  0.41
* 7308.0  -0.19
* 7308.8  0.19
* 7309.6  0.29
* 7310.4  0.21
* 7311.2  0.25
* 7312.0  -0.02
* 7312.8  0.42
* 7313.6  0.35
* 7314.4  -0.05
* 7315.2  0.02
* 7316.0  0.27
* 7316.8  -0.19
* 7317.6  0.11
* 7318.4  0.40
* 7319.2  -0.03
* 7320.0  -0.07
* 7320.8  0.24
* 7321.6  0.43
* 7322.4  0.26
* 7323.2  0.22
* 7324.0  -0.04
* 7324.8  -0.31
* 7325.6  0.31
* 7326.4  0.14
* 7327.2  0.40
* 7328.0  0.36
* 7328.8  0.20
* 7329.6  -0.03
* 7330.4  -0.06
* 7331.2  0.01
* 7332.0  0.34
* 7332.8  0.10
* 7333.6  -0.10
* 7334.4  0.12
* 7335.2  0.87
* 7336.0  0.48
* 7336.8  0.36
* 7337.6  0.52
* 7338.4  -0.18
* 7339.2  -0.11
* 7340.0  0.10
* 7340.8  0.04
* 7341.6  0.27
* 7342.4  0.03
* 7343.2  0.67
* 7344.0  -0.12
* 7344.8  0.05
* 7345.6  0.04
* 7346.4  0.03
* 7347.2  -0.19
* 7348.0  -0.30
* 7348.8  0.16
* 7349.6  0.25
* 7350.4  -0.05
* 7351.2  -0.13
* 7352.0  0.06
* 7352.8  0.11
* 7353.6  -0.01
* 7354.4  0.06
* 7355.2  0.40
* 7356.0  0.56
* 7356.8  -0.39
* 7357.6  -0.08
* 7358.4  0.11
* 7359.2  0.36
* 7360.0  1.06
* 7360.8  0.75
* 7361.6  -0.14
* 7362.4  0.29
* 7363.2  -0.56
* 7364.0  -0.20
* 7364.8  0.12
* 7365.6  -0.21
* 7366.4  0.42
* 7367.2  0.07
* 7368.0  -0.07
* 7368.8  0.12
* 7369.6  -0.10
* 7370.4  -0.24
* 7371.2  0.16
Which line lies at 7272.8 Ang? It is [O II]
